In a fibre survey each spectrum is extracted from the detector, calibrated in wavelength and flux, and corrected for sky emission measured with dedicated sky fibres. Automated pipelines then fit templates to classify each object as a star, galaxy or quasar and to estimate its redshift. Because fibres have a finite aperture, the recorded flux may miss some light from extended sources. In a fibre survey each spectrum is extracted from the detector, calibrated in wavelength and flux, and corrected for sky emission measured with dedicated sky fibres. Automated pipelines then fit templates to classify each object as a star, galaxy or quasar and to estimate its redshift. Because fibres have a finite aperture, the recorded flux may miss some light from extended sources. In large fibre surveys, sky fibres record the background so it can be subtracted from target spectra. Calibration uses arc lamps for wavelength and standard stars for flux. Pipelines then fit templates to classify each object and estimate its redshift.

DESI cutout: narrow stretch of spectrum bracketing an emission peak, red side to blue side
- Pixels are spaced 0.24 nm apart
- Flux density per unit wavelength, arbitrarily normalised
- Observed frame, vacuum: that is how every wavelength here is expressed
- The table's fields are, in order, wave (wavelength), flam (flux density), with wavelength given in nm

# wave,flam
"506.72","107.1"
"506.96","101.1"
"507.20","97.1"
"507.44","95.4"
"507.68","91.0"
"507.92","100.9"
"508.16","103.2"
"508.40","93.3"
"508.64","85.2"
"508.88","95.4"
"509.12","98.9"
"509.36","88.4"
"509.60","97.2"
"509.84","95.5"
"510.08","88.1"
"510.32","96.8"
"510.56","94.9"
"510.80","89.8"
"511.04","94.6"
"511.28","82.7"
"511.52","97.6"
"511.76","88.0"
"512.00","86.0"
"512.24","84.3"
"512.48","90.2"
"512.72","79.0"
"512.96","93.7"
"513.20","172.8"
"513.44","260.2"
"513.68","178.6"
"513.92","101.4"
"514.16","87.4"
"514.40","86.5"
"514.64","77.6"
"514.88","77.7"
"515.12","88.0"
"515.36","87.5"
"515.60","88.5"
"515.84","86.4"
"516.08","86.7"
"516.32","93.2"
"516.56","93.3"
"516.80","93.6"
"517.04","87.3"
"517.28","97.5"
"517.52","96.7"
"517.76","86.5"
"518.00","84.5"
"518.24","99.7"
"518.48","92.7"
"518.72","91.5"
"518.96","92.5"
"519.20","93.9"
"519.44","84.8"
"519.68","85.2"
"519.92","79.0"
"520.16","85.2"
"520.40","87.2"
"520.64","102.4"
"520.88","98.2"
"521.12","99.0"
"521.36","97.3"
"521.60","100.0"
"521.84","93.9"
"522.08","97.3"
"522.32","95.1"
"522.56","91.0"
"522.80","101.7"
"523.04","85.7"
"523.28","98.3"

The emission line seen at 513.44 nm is Hbeta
